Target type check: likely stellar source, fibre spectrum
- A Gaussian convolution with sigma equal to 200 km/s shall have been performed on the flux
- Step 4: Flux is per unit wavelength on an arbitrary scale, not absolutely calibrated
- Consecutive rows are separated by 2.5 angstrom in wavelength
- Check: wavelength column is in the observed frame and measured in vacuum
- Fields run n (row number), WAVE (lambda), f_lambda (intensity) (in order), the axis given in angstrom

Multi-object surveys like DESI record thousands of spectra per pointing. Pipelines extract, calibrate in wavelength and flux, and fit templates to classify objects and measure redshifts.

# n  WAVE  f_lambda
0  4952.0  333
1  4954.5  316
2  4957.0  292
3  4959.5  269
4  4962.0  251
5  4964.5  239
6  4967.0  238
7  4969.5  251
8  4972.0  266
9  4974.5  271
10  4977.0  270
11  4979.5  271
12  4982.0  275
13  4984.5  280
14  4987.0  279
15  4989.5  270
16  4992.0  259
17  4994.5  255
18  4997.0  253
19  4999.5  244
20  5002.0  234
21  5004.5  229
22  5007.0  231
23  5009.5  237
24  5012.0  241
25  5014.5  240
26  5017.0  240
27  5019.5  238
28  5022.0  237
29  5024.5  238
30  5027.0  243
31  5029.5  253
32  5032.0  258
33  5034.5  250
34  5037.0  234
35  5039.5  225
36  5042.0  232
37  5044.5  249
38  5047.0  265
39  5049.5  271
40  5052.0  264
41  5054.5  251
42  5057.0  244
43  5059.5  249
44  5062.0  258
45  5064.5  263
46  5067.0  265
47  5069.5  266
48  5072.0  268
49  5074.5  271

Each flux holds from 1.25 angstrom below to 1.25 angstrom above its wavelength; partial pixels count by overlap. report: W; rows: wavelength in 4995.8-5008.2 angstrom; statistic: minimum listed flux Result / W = 229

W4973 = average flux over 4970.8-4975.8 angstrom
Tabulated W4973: 269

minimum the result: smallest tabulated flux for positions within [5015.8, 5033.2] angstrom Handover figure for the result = 237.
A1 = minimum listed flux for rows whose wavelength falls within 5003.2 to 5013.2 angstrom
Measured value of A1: 229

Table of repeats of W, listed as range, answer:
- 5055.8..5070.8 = 244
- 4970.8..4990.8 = 266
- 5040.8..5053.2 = 232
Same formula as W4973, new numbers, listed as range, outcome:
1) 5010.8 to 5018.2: 240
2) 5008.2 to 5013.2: 239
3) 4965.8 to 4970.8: 245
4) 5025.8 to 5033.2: 251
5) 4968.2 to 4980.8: 266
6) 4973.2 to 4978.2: 270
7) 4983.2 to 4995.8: 269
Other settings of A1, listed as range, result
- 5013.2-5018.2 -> 240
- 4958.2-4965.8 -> 239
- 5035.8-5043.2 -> 225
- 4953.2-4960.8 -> 269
